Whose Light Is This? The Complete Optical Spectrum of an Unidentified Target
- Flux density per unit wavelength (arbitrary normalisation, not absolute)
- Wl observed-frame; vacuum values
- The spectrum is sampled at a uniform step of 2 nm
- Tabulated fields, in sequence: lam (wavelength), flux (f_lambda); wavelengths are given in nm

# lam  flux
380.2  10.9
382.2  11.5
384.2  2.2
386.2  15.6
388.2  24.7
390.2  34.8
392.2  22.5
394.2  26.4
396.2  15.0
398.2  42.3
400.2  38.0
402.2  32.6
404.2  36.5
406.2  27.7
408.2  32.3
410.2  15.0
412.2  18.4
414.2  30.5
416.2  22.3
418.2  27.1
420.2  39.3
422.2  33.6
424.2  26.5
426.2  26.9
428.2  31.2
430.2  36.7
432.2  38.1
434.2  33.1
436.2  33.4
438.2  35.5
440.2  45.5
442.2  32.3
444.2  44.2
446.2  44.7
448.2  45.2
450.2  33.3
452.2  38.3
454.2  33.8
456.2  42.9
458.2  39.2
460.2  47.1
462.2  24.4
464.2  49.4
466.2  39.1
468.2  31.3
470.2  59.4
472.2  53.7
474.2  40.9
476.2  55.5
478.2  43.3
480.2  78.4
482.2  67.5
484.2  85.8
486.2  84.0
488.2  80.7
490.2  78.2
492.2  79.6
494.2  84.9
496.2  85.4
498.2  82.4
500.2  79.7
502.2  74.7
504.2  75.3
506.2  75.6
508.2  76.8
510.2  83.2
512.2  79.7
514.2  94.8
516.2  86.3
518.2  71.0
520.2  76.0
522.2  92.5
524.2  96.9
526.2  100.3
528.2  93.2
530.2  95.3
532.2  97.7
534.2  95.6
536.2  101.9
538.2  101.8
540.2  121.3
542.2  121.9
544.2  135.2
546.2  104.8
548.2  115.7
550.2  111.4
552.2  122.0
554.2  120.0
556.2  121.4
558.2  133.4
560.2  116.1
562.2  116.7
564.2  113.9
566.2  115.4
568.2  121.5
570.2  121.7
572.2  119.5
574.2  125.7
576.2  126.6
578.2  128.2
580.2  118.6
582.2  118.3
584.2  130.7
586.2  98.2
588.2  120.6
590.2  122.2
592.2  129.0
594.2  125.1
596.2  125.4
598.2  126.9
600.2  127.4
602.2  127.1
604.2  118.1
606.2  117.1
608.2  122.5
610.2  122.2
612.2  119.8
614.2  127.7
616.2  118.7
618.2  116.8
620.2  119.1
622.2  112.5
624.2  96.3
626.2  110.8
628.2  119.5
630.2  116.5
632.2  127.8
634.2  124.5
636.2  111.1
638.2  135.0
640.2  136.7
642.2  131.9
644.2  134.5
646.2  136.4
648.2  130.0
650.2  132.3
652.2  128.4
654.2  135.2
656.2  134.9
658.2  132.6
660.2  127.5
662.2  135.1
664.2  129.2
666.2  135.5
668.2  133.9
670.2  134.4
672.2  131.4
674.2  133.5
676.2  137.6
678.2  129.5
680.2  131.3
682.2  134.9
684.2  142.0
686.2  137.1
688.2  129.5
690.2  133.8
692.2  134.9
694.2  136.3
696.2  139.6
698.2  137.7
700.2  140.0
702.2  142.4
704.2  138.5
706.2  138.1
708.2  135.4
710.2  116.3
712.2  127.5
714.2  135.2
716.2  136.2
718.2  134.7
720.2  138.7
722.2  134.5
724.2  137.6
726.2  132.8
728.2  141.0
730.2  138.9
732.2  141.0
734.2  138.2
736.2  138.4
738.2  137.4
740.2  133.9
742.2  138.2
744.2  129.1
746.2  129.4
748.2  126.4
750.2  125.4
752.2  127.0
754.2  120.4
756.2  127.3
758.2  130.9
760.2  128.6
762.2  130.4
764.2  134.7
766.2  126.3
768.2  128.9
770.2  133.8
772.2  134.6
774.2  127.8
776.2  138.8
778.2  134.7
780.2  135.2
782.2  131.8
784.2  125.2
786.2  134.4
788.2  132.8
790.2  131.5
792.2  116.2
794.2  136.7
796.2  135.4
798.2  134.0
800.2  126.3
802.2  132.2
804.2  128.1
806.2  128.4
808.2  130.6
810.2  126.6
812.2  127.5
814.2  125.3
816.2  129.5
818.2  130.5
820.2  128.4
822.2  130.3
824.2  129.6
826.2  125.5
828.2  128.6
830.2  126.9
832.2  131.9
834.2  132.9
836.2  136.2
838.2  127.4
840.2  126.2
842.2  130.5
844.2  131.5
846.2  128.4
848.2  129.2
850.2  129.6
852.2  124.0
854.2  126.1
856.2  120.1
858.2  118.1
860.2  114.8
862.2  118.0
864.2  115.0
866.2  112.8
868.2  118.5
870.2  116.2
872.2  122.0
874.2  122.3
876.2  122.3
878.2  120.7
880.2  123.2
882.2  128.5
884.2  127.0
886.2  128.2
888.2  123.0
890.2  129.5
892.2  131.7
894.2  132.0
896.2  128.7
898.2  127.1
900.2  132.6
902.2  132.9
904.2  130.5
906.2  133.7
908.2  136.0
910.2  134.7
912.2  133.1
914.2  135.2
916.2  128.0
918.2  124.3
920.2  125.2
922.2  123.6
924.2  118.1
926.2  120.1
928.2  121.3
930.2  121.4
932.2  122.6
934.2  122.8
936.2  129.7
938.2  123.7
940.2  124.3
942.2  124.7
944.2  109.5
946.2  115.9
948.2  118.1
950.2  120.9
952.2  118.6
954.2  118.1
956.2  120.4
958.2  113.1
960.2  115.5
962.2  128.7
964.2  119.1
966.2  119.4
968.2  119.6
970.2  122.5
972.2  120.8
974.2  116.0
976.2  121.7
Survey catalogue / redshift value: 0.21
